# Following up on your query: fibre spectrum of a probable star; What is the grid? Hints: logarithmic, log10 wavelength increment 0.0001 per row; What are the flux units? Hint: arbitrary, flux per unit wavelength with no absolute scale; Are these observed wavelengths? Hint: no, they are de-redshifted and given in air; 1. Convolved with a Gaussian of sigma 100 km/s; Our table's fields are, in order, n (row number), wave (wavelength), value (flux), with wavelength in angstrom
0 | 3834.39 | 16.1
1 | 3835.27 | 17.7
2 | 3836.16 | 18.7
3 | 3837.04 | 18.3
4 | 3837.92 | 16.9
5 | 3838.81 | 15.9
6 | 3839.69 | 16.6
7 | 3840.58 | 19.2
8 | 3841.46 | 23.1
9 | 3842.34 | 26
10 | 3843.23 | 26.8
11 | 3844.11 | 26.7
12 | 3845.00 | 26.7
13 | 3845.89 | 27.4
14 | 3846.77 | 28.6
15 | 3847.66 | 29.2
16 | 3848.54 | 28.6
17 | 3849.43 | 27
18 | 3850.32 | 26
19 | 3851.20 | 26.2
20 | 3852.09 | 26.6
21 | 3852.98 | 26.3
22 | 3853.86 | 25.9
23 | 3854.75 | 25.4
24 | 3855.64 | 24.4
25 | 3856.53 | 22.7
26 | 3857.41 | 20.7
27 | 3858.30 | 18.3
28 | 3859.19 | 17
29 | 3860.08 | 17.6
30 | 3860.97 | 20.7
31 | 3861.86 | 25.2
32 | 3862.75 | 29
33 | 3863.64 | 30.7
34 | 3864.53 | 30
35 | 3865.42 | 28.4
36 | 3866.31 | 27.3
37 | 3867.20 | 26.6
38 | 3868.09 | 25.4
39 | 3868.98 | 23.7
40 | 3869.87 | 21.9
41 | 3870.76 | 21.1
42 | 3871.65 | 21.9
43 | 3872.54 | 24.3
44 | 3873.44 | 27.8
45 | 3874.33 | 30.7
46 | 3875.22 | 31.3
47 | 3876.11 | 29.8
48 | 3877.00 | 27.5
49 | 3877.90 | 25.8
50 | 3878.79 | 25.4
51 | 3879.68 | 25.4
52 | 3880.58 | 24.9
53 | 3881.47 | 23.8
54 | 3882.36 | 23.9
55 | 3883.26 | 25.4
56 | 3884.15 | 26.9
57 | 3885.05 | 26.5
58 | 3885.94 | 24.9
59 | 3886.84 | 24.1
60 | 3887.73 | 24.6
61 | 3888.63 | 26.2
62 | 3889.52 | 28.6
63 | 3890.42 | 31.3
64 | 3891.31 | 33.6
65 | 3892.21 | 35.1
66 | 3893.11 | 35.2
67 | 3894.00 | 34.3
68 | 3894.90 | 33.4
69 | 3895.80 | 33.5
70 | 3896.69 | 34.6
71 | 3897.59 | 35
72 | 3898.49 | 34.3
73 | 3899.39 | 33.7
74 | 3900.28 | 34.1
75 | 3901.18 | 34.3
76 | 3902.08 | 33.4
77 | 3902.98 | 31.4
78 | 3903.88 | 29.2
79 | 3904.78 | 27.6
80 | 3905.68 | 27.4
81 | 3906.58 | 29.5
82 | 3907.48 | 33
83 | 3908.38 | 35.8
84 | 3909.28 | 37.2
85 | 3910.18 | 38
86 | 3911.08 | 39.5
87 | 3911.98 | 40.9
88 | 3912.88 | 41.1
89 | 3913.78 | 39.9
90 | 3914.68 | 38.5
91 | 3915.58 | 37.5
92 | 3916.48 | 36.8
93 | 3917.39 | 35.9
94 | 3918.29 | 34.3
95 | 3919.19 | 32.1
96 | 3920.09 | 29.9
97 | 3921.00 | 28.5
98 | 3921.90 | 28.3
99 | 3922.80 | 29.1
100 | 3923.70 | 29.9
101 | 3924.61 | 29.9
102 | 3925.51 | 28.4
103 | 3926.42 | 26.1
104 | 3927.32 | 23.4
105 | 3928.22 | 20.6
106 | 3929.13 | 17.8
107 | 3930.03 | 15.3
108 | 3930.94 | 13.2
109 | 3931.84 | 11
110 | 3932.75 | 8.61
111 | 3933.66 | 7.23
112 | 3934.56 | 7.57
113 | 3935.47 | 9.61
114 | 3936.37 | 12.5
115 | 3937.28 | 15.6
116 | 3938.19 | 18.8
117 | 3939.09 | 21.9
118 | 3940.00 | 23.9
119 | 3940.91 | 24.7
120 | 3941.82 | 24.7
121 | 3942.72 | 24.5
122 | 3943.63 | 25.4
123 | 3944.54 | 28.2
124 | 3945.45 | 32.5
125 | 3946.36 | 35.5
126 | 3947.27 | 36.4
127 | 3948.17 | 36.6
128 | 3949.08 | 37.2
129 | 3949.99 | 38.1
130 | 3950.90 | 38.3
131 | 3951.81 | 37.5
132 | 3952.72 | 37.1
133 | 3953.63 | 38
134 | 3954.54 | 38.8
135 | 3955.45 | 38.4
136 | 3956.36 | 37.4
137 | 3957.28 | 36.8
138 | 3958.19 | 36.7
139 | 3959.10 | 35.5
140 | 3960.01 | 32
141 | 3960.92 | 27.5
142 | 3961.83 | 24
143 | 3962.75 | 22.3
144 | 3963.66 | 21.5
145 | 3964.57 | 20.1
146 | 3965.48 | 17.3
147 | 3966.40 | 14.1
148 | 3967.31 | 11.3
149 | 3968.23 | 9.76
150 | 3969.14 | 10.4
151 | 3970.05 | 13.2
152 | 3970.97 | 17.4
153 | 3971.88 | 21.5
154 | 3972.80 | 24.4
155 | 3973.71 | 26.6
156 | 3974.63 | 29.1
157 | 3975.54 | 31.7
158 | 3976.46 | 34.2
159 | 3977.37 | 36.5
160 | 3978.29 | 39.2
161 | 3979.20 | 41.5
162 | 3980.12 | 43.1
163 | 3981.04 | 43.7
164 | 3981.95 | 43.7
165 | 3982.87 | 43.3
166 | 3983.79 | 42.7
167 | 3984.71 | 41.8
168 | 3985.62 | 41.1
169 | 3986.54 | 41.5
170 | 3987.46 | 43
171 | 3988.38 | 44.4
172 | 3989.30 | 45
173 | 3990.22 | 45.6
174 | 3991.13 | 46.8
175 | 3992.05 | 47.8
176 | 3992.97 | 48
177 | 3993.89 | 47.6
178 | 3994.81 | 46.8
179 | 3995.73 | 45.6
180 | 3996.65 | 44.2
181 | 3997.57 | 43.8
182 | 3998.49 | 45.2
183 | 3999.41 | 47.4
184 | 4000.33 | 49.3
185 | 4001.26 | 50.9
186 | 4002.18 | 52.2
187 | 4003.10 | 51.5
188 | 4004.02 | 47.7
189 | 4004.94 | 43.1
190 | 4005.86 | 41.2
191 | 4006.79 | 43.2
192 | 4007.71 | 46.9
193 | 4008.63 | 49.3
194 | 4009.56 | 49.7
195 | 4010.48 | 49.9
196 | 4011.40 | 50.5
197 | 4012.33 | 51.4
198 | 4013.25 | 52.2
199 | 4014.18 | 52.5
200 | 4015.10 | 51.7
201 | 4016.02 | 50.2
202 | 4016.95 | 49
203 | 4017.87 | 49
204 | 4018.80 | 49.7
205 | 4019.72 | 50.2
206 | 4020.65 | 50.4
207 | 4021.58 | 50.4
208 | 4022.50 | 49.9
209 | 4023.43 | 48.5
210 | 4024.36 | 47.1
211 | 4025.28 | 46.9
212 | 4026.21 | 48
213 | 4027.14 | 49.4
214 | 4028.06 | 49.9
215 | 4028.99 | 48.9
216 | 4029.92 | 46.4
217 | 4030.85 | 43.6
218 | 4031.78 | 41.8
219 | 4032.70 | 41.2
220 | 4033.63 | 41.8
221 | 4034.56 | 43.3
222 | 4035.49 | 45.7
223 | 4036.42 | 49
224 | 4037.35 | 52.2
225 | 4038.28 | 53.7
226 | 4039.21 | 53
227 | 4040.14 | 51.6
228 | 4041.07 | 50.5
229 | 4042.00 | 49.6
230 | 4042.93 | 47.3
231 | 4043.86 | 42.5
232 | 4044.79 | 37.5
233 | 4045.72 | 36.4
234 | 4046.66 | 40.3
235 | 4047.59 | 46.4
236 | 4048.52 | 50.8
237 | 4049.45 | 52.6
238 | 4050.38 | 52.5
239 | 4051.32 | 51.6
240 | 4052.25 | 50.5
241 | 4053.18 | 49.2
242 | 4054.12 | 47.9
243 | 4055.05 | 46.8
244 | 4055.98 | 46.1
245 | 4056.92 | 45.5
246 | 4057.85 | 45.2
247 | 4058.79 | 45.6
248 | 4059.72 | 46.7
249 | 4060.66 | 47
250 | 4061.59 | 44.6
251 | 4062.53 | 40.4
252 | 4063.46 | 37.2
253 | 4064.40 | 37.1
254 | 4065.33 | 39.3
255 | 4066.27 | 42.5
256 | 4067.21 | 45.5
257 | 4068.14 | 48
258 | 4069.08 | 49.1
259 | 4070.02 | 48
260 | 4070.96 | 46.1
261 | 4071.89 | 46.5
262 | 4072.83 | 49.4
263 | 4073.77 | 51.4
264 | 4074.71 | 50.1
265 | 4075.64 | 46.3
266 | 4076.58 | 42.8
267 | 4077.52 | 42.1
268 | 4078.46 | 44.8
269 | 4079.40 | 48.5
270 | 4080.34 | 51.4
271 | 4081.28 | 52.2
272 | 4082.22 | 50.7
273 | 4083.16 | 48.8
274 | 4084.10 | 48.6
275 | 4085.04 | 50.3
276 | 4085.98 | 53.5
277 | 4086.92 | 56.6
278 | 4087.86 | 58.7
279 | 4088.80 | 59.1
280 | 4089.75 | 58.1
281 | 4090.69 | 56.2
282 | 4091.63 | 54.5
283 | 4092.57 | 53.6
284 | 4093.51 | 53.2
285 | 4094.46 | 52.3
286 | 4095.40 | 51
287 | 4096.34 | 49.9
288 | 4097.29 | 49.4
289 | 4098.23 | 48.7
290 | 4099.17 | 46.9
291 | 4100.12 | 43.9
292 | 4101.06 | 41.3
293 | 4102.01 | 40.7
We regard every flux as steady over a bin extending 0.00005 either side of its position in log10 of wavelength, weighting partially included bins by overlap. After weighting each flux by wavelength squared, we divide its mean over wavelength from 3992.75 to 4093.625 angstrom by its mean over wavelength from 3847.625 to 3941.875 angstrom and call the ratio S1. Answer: 1.91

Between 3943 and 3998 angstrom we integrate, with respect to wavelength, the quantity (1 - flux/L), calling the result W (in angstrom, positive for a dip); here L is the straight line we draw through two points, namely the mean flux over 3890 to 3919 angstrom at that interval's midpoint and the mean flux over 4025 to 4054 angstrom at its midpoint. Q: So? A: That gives 8.91 angstrom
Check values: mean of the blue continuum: 34.7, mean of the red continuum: 47.2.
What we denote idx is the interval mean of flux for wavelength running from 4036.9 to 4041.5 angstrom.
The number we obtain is 52.2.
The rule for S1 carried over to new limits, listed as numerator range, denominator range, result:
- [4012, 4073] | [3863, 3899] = 1.81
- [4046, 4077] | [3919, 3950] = 2.09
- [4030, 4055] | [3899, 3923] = 1.48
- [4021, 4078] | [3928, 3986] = 1.78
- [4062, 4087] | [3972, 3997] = 1.20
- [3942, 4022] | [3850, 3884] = 1.63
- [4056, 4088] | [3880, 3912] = 1.65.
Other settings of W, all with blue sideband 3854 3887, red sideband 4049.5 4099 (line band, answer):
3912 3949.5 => 6.9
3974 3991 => -1.1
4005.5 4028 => -3.8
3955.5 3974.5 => 6.6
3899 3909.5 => -1.1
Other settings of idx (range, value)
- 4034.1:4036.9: 46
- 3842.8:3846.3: 26.9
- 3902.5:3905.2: 29.4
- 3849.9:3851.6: 26.2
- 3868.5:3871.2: 22.3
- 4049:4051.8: 52.2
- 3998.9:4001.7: 49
